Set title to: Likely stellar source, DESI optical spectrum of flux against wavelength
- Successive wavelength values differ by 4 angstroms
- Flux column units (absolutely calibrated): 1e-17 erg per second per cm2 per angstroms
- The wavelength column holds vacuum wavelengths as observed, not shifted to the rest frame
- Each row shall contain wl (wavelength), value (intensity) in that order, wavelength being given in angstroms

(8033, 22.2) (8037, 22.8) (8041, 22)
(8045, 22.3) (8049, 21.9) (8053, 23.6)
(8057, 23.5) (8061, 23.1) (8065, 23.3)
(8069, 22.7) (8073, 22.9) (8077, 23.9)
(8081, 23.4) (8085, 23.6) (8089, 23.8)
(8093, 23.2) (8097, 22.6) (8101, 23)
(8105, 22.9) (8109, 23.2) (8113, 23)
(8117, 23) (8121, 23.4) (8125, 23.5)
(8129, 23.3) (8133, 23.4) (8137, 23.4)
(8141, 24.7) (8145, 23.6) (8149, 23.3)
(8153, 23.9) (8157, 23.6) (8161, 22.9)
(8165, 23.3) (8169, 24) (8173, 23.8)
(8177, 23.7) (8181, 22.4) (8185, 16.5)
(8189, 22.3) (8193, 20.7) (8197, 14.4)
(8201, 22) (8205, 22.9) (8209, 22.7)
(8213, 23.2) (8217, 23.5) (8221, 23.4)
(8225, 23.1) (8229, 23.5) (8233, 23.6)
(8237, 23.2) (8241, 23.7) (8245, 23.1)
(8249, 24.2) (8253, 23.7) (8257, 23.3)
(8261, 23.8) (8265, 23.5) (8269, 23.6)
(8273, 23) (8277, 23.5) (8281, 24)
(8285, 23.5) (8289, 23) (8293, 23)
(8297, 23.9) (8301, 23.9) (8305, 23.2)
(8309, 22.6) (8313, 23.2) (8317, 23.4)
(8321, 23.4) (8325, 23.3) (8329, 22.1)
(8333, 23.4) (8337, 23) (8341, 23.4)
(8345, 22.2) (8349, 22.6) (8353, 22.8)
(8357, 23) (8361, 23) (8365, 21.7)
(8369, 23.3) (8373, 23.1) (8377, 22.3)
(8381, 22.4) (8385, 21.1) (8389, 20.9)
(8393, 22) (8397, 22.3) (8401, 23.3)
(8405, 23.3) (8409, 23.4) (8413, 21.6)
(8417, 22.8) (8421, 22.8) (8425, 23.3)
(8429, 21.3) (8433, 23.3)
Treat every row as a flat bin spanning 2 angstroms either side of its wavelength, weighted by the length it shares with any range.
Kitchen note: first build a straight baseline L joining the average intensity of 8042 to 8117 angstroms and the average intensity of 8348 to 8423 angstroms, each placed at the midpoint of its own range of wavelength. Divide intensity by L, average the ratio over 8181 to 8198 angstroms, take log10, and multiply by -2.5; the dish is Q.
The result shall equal 0.19 mag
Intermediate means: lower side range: 23.1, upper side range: 22.5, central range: 19.2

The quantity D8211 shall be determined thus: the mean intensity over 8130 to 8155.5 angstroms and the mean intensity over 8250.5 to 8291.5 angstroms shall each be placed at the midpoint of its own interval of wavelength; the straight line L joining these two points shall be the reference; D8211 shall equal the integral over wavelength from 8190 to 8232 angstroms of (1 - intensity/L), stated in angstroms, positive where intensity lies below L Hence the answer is 2.85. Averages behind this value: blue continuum 23.7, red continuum 23.5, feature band 22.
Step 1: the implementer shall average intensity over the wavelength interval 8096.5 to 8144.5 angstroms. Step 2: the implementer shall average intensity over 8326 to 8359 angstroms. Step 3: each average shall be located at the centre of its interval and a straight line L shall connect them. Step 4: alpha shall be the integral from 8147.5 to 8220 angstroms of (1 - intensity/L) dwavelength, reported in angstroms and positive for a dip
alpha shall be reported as 3.1 angstroms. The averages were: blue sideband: 23.3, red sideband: 22.8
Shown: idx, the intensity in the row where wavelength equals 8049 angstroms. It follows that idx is 21.9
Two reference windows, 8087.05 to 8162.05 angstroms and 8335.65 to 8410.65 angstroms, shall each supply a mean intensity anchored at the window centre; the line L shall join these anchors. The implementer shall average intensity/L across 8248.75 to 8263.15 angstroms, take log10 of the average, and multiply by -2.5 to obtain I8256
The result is -0.03 mag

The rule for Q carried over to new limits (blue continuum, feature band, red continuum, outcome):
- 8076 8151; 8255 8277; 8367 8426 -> -0.03 mag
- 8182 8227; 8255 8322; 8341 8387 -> -0.07 mag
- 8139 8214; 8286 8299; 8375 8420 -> -0.05 mag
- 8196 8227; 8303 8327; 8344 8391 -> -0.04 mag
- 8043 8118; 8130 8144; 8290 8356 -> -0.03 mag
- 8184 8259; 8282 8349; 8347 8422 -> -0.03 mag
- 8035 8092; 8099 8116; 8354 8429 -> 0.00 mag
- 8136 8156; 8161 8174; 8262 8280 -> 0.01 mag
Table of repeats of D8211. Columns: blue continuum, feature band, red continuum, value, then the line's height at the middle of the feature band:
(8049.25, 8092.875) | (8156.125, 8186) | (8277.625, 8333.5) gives 0.79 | 23.3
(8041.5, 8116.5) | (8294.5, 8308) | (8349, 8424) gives -0.53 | 22.7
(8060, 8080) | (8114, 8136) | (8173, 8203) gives -1.37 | 21.9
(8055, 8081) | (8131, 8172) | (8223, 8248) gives -0.51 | 23.3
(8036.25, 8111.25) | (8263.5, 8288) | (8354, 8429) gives -0.86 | 22.7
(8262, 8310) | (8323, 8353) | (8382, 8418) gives 0.06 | 22.9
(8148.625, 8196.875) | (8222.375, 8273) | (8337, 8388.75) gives -2.67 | 22.3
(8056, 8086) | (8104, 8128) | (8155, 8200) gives -0.65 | 22.6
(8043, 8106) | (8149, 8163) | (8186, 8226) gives -0.78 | 22.2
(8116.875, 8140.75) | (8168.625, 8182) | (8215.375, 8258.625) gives -0.01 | 23.5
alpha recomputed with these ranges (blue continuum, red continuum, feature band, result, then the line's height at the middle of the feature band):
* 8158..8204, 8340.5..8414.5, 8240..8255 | -1.24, 21.9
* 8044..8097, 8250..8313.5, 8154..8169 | -0.08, 23.3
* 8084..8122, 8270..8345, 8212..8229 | -0.09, 23.2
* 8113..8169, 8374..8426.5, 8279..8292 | -0.32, 22.9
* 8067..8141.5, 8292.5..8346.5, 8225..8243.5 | -0.19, 23.2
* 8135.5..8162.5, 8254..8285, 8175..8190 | 1.56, 23.6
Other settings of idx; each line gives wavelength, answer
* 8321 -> 23.4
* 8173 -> 23.8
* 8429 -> 21.3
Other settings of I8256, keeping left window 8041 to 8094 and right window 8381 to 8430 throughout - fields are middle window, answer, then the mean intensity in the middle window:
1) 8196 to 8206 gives 0.14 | 20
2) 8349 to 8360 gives -0.02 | 22.9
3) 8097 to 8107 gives 0.01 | 22.9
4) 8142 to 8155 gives -0.03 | 23.7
